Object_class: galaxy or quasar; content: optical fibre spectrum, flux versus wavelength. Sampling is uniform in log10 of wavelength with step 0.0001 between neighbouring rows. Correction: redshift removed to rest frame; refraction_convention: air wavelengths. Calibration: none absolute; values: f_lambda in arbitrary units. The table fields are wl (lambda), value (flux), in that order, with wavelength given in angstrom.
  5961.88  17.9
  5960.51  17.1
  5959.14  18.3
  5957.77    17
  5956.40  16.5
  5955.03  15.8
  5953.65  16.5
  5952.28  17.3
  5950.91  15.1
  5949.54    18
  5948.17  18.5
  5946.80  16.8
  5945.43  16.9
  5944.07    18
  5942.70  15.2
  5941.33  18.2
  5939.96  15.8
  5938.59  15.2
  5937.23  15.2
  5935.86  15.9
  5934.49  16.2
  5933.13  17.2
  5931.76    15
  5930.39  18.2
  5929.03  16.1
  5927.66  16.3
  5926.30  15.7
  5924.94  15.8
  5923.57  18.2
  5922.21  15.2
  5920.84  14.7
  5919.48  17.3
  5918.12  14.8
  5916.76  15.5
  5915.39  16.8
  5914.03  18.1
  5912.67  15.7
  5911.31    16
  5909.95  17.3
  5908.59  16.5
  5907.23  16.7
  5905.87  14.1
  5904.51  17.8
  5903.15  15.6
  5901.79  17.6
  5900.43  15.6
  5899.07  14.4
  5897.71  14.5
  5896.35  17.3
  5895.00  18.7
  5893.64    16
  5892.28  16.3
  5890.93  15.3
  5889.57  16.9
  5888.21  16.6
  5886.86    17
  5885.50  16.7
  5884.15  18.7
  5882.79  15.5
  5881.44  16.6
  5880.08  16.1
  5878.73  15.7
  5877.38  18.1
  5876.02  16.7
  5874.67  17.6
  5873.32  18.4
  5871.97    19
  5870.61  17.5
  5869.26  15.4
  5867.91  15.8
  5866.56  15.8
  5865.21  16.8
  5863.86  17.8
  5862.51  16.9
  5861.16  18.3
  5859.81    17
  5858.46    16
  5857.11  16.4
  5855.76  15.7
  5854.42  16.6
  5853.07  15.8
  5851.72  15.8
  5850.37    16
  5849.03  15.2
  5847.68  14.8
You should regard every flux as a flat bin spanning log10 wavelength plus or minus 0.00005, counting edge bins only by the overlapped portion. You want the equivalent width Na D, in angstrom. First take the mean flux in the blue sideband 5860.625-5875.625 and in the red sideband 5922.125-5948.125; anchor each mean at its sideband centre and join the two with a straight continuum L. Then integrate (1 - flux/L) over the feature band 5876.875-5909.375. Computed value 1.0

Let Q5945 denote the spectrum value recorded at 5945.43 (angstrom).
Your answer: 16.9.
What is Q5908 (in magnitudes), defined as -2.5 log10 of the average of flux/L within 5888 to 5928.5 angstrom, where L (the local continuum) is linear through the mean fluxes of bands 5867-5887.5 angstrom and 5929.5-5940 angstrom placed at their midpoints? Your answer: 0.02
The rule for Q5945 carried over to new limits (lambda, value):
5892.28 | 16.3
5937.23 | 15.2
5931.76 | 15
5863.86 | 17.8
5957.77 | 17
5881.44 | 16.6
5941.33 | 18.2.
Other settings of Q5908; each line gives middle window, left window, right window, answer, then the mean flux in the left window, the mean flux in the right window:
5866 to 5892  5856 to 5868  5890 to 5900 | -0.03 mag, 16.8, 16.1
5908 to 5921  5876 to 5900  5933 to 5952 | 0.01 mag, 16.5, 16.6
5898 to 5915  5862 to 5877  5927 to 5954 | 0.04 mag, 17.1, 16.6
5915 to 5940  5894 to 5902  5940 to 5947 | 0.04 mag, 16.3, 16.9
